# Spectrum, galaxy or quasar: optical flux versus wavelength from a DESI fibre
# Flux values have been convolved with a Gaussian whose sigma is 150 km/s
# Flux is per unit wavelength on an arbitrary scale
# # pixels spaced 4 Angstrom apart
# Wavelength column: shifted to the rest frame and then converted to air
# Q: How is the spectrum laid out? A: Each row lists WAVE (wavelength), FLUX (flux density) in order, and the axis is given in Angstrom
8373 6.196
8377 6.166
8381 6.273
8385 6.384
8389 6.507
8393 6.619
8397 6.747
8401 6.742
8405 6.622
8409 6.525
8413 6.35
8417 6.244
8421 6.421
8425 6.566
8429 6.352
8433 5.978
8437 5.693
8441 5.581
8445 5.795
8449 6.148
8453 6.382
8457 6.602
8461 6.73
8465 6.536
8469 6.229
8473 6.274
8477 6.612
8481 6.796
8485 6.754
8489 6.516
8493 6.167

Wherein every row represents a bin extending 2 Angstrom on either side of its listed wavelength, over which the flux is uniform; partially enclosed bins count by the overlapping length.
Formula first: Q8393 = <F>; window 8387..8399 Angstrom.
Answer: 6.62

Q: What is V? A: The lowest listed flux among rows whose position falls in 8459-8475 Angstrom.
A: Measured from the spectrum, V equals 6.229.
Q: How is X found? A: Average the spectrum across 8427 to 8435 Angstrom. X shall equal 6.17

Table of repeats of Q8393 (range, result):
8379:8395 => 6.45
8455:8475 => 6.47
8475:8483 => 6.7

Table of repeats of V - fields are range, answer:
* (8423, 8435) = 5.978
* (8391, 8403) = 6.619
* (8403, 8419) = 6.244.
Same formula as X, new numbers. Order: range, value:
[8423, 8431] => 6.46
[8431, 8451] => 5.84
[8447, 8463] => 6.47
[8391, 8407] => 6.68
